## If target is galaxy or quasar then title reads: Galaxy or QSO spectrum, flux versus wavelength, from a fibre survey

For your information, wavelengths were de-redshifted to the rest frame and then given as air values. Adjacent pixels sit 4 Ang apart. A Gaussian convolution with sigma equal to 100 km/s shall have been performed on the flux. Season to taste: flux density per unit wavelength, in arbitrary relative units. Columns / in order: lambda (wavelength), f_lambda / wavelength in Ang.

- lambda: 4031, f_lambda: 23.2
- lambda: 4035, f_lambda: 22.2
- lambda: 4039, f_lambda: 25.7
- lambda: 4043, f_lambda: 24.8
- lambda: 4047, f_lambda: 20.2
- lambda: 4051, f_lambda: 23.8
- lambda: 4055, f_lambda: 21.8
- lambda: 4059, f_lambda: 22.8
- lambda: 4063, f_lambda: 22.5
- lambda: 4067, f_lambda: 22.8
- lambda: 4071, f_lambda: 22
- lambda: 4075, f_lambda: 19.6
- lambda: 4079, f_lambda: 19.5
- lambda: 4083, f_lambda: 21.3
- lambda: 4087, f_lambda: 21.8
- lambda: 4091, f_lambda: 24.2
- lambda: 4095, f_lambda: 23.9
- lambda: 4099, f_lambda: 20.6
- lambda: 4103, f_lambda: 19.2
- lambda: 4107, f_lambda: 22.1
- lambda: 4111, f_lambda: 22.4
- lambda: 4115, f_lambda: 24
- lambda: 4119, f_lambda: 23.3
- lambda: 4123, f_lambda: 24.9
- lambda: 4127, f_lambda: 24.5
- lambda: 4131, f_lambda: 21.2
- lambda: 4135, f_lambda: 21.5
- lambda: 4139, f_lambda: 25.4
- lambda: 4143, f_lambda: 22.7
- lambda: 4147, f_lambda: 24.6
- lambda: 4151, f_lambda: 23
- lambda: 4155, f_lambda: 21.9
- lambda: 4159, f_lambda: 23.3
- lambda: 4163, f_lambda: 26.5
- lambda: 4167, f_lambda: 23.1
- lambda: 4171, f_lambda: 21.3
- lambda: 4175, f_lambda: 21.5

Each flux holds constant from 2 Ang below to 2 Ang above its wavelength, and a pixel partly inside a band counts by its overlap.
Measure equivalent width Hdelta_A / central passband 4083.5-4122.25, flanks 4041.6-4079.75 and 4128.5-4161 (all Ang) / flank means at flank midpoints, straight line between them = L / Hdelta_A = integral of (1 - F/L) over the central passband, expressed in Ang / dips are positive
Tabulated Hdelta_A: 0.1 Ang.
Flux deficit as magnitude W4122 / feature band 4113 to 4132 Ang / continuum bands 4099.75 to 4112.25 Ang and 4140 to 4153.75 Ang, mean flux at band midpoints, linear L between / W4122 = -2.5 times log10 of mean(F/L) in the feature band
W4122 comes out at -0.08 mag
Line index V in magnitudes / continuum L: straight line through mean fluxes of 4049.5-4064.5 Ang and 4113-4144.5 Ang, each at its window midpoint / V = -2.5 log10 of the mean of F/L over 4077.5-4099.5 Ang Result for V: 0.05 mag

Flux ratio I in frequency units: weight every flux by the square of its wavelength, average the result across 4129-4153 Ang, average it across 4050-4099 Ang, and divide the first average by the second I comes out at 1.08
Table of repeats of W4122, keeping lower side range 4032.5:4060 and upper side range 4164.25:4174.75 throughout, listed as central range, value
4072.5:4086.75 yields 0.124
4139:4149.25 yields -0.068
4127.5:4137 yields 0.036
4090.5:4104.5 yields 0.046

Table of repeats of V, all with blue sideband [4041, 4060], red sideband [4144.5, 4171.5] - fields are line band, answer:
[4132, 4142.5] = 0.01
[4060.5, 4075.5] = 0.04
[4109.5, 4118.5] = 0.00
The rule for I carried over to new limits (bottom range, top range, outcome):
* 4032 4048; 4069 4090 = 0.91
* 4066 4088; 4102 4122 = 1.09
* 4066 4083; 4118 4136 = 1.14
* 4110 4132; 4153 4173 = 1.01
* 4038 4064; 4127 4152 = 1.05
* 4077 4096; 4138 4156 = 1.10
